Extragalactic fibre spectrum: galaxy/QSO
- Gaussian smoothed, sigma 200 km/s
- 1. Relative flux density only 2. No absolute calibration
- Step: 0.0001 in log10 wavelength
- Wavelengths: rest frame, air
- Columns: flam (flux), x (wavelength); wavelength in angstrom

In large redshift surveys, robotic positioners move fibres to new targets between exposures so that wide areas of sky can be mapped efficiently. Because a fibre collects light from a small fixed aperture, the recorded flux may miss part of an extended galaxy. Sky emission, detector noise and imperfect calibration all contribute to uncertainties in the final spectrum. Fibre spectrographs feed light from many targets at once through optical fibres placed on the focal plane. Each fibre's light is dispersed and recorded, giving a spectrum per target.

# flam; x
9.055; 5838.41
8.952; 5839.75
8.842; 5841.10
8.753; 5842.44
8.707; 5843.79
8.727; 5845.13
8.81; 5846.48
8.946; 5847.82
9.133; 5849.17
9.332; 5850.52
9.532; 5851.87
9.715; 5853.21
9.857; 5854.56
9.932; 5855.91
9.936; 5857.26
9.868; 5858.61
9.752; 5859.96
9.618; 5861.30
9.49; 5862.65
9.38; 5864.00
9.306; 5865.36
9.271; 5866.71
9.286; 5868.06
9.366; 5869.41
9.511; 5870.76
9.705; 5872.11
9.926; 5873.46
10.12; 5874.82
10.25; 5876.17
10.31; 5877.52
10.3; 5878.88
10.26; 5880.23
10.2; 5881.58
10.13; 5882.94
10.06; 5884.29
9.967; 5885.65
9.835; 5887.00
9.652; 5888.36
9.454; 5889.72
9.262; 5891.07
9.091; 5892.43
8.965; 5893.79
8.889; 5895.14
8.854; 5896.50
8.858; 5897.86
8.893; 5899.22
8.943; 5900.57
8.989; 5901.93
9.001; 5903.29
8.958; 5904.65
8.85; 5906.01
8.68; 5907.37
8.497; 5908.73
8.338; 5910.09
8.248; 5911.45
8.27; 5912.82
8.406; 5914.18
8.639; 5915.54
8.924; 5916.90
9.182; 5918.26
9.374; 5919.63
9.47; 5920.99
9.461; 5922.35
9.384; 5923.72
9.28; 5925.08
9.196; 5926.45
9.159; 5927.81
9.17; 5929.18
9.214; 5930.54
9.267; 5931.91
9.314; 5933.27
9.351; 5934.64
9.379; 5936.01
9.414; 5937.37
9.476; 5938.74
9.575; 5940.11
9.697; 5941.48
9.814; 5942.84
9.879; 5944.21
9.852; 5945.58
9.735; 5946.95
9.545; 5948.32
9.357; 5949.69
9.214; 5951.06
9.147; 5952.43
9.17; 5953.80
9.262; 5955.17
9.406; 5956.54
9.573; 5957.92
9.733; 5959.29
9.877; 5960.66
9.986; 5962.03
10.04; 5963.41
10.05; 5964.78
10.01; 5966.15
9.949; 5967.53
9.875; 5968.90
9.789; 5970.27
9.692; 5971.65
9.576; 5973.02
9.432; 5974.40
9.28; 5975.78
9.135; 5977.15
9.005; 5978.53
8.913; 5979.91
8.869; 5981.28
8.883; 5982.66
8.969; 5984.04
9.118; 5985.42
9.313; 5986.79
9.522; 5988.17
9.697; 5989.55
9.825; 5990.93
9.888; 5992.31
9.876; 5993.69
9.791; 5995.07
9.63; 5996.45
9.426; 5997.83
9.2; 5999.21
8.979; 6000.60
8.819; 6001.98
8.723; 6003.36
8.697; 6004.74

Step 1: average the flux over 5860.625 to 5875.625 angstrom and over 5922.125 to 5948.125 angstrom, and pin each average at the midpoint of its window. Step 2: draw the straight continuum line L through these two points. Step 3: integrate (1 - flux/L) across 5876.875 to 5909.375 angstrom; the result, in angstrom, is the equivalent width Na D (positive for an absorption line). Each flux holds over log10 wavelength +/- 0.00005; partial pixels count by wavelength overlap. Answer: 0.5 angstrom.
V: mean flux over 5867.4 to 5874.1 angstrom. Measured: 9.57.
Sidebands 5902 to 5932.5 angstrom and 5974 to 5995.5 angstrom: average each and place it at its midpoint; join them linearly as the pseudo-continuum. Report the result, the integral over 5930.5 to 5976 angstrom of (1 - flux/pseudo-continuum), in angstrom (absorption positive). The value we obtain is -2.2 angstrom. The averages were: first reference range 8.95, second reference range 9.34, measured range 9.59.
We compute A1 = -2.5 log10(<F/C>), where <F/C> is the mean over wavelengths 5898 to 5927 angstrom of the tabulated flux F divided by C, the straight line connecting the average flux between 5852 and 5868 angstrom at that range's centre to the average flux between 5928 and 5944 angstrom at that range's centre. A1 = 0.070 mag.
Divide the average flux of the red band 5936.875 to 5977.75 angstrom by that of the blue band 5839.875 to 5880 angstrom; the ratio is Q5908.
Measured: 1.0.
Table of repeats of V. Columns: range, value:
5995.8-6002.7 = 9.2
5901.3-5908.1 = 8.89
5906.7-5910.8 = 8.51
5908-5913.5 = 8.33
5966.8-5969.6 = 9.92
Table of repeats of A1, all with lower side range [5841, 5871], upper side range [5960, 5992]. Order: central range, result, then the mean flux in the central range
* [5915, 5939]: 0.02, 9.26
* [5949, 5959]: 0.02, 9.32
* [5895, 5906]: 0.06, 8.92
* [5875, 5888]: -0.08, 10.1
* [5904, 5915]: 0.11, 8.53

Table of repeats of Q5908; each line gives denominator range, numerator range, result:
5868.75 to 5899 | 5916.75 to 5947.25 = 0.97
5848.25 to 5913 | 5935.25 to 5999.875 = 1.01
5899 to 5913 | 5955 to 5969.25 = 1.13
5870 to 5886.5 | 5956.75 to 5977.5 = 0.97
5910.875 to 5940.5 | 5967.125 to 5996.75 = 1.03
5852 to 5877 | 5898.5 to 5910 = 0.91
